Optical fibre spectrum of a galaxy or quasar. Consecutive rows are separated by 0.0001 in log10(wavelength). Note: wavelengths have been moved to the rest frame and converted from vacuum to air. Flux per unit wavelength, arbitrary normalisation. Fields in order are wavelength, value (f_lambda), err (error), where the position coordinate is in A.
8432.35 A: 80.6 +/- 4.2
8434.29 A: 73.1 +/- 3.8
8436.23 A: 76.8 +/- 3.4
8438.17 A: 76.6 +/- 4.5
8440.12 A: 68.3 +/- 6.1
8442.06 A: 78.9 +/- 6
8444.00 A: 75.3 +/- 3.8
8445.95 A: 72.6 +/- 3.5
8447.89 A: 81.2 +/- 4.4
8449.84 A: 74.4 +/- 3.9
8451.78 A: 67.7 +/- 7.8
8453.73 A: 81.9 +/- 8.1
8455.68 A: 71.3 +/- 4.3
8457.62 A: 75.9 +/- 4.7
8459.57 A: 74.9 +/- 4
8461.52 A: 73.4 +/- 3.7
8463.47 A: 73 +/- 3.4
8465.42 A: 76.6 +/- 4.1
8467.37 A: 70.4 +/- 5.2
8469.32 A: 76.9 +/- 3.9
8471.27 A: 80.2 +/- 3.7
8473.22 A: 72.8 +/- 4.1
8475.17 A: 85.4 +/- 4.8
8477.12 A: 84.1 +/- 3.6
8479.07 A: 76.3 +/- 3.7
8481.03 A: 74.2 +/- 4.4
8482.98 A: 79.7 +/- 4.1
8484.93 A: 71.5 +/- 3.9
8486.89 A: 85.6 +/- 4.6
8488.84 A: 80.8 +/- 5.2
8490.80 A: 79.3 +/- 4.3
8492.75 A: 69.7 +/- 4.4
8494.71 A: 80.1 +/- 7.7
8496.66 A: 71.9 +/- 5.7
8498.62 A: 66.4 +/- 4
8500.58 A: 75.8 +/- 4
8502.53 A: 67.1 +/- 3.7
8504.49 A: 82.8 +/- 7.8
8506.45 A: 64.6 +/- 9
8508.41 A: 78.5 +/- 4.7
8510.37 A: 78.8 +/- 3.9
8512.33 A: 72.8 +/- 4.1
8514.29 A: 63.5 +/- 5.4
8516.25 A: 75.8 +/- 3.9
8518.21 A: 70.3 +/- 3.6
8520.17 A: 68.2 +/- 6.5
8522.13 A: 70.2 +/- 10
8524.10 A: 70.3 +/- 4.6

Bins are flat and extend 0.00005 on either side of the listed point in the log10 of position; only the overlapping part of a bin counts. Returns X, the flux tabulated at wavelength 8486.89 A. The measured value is 85.6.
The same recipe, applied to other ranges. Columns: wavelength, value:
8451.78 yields 67.7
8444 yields 75.3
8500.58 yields 75.8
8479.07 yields 76.3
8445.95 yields 72.6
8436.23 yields 76.8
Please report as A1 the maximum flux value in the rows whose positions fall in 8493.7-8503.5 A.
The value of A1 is 80.1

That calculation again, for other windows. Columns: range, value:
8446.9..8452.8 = 81.2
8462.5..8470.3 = 76.9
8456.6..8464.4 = 75.9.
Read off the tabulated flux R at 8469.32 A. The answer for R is 76.9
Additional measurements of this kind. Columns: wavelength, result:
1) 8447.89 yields 81.2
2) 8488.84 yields 80.8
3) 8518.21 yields 70.3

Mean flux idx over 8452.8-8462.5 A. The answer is 75.4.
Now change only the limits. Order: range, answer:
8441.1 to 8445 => 77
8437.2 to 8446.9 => 74.3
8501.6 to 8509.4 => 73.2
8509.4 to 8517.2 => 72.7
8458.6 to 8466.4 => 74.4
